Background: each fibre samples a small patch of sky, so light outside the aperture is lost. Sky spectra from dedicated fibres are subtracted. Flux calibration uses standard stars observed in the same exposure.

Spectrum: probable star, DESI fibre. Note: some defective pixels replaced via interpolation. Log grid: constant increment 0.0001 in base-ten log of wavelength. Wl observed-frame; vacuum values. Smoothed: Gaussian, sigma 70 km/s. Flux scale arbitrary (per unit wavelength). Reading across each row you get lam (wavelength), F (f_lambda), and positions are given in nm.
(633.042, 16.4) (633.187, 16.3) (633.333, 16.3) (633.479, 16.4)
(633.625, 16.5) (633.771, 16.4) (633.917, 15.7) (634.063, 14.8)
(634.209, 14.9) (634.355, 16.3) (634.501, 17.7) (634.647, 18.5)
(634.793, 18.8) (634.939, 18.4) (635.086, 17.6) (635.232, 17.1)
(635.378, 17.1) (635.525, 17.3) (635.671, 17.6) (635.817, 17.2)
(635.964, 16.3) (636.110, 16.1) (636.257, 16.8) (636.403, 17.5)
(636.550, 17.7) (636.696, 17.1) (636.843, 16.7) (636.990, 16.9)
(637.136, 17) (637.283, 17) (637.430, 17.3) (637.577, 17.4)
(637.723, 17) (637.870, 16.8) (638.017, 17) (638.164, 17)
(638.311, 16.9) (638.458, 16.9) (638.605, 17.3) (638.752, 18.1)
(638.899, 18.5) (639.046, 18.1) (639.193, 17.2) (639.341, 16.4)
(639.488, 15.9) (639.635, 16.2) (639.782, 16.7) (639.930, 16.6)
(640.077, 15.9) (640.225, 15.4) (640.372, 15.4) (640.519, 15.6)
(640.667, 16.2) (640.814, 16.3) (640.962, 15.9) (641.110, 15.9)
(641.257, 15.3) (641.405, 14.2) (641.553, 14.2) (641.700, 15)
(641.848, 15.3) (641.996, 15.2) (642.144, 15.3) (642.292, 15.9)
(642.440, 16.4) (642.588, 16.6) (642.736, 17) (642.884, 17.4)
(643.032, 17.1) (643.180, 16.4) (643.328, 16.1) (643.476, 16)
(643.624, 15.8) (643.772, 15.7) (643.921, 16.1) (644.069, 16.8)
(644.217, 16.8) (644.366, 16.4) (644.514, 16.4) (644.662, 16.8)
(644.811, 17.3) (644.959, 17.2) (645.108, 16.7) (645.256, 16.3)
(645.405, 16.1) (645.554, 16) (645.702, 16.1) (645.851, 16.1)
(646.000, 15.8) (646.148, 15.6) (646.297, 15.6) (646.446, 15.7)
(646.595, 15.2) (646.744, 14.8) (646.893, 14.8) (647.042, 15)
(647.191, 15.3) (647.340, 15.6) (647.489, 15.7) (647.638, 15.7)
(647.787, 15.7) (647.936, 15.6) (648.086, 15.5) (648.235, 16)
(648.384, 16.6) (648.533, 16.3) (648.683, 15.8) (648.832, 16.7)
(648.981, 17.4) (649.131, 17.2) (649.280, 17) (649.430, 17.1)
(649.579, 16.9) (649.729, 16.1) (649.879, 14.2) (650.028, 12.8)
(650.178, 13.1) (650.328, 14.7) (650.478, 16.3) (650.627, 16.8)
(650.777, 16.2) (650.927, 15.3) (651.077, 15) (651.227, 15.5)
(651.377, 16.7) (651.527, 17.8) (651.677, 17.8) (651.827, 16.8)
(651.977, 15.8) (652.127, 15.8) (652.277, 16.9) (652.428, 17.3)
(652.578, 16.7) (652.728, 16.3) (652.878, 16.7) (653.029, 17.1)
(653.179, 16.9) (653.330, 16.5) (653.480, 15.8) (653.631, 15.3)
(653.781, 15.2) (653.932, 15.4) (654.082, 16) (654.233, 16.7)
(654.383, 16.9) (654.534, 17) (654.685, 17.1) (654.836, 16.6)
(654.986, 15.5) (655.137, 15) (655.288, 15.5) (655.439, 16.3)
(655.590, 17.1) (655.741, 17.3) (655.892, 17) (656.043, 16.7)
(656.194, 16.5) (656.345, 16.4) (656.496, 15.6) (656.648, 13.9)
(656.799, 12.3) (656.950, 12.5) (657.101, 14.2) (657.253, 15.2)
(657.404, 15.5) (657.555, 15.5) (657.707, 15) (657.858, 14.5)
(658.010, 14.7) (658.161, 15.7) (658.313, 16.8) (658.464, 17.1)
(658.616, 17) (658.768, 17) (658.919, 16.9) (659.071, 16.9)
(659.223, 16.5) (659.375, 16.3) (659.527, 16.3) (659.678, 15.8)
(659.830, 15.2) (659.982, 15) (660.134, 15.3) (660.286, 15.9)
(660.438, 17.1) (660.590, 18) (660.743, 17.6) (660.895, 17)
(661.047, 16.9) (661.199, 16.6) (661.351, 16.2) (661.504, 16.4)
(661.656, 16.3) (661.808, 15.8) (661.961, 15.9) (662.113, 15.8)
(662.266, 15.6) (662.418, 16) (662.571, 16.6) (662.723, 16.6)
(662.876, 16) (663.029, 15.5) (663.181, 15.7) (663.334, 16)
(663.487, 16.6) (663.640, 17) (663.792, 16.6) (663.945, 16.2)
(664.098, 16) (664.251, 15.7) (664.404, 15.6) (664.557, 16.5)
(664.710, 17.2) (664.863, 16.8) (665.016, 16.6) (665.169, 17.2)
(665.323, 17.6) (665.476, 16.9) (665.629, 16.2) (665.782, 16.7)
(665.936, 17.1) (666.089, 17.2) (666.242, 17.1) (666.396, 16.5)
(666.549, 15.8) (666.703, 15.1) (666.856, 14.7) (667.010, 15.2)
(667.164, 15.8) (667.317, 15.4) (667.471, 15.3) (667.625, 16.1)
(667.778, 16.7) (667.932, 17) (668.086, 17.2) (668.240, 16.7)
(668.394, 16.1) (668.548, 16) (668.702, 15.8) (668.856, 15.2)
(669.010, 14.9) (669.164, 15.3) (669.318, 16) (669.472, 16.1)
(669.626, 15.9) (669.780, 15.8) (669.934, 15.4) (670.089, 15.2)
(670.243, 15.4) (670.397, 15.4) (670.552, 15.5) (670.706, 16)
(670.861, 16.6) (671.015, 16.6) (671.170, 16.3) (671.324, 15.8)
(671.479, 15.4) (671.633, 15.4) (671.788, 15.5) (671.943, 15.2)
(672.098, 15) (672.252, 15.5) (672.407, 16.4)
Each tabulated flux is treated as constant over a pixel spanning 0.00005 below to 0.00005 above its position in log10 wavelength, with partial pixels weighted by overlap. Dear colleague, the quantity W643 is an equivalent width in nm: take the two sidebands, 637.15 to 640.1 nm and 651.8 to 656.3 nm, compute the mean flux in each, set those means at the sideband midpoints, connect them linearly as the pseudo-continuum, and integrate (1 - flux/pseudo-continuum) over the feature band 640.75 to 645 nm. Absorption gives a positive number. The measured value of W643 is 0.19 nm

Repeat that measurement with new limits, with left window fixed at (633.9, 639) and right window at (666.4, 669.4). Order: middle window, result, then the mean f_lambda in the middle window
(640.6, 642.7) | 0.165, 15.6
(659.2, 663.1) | -0.033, 16.2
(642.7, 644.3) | 0.035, 16.5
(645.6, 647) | 0.100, 15.5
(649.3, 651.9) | 0.107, 15.9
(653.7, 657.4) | 0.134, 15.7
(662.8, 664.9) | -0.032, 16.2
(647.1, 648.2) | 0.070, 15.6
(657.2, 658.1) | 0.065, 15.1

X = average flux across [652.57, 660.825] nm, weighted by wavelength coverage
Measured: 16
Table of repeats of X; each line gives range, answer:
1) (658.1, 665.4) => 16.4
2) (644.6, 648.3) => 15.8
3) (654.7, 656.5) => 16.4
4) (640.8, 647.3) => 15.9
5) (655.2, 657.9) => 15.4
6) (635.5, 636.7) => 17.1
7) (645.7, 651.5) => 15.7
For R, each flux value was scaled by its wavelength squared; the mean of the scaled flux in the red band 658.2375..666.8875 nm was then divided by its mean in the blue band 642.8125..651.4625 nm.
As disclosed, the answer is 1.08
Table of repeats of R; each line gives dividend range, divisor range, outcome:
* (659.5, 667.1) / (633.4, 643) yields 1.06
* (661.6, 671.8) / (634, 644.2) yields 1.06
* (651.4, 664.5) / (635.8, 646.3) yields 1.03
